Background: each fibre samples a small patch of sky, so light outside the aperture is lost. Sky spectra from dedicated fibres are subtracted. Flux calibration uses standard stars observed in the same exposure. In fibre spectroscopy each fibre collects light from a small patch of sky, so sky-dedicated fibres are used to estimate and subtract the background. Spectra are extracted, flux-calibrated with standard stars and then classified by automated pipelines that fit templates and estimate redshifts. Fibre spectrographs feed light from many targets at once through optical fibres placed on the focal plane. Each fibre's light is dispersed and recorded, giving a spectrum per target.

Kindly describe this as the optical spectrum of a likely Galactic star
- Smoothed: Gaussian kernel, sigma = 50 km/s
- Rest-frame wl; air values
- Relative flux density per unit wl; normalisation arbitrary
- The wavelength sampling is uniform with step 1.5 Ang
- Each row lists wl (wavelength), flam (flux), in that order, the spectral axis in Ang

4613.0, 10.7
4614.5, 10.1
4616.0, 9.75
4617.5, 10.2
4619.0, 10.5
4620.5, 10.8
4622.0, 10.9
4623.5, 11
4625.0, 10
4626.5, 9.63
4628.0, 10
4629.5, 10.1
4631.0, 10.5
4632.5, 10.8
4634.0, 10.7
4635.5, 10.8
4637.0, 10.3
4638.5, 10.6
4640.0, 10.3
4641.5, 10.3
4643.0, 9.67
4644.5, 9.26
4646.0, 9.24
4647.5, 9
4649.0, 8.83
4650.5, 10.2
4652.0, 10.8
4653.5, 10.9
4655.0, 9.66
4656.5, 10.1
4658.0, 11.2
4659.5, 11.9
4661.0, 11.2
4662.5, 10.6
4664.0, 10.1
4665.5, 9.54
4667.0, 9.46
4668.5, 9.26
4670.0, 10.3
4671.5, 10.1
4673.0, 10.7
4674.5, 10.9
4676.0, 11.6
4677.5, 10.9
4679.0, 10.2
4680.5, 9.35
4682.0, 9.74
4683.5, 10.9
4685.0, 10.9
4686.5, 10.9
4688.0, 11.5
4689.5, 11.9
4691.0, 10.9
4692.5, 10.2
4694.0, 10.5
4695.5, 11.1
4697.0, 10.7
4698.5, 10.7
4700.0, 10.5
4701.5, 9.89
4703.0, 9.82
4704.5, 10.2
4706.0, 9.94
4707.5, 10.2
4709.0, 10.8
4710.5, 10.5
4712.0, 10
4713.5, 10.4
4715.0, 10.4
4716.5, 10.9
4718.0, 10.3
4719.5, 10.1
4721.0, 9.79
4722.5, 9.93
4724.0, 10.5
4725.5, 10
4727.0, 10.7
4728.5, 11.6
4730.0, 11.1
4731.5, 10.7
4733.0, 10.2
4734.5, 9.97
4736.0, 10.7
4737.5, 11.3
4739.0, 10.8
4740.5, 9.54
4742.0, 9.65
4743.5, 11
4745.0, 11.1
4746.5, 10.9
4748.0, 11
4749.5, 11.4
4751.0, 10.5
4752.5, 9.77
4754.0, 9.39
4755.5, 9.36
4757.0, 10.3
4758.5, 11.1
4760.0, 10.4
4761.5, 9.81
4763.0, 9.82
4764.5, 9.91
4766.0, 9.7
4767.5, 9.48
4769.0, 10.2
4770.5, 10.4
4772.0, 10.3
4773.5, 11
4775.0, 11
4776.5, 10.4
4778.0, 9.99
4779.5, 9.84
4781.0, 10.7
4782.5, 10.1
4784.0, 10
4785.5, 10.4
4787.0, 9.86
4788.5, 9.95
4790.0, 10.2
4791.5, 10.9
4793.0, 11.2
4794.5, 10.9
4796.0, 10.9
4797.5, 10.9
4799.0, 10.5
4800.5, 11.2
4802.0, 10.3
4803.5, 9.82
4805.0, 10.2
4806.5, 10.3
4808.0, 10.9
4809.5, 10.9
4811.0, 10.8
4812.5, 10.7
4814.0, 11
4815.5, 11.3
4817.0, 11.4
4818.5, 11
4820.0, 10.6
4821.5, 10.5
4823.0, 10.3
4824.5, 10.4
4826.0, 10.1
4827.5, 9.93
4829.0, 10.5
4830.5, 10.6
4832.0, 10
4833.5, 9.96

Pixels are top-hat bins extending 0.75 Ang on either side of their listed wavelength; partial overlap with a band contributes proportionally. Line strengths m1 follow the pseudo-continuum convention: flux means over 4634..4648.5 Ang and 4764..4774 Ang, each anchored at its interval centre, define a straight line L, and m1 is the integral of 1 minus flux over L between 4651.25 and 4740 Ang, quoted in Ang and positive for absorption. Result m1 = -4.2 Ang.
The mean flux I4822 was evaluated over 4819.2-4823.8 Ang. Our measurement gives 10.5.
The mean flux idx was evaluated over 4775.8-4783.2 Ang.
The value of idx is 10.2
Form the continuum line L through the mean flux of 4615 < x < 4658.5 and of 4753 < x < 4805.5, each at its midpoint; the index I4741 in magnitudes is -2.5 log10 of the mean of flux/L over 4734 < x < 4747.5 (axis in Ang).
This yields -0.03 mag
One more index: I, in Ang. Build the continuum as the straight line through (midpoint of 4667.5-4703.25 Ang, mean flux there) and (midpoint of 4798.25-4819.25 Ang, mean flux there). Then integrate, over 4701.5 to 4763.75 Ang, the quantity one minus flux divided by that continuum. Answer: 1.5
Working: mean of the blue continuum 10.6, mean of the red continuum 10.7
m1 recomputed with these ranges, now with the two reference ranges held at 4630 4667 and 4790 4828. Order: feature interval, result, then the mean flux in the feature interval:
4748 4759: 0.2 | 10.3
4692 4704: -0.1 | 10.4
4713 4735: 0.0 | 10.4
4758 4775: 0.6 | 10.2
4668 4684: -0.1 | 10.4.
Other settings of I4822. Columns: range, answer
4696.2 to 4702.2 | 10.5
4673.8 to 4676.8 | 11.2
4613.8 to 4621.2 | 10.3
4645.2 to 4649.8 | 9.04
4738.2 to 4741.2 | 10.2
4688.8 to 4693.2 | 11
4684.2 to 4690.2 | 11.3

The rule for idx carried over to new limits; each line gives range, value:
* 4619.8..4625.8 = 10.7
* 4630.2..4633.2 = 10.6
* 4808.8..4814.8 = 10.9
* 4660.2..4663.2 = 10.9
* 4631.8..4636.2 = 10.8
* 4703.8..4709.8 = 10.3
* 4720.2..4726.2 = 10.1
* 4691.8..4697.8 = 10.6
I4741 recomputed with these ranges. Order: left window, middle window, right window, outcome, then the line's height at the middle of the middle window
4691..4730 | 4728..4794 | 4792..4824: 0.021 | 10.6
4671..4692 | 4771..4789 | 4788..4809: 0.033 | 10.6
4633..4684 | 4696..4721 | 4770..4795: -0.001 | 10.3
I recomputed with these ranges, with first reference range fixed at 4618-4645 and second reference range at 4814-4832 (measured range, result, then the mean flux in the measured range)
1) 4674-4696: -0.7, 10.8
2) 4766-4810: 0.5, 10.4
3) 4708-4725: 0.2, 10.3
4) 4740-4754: 0.0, 10.5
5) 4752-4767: 0.8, 9.95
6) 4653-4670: 0.1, 10.3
